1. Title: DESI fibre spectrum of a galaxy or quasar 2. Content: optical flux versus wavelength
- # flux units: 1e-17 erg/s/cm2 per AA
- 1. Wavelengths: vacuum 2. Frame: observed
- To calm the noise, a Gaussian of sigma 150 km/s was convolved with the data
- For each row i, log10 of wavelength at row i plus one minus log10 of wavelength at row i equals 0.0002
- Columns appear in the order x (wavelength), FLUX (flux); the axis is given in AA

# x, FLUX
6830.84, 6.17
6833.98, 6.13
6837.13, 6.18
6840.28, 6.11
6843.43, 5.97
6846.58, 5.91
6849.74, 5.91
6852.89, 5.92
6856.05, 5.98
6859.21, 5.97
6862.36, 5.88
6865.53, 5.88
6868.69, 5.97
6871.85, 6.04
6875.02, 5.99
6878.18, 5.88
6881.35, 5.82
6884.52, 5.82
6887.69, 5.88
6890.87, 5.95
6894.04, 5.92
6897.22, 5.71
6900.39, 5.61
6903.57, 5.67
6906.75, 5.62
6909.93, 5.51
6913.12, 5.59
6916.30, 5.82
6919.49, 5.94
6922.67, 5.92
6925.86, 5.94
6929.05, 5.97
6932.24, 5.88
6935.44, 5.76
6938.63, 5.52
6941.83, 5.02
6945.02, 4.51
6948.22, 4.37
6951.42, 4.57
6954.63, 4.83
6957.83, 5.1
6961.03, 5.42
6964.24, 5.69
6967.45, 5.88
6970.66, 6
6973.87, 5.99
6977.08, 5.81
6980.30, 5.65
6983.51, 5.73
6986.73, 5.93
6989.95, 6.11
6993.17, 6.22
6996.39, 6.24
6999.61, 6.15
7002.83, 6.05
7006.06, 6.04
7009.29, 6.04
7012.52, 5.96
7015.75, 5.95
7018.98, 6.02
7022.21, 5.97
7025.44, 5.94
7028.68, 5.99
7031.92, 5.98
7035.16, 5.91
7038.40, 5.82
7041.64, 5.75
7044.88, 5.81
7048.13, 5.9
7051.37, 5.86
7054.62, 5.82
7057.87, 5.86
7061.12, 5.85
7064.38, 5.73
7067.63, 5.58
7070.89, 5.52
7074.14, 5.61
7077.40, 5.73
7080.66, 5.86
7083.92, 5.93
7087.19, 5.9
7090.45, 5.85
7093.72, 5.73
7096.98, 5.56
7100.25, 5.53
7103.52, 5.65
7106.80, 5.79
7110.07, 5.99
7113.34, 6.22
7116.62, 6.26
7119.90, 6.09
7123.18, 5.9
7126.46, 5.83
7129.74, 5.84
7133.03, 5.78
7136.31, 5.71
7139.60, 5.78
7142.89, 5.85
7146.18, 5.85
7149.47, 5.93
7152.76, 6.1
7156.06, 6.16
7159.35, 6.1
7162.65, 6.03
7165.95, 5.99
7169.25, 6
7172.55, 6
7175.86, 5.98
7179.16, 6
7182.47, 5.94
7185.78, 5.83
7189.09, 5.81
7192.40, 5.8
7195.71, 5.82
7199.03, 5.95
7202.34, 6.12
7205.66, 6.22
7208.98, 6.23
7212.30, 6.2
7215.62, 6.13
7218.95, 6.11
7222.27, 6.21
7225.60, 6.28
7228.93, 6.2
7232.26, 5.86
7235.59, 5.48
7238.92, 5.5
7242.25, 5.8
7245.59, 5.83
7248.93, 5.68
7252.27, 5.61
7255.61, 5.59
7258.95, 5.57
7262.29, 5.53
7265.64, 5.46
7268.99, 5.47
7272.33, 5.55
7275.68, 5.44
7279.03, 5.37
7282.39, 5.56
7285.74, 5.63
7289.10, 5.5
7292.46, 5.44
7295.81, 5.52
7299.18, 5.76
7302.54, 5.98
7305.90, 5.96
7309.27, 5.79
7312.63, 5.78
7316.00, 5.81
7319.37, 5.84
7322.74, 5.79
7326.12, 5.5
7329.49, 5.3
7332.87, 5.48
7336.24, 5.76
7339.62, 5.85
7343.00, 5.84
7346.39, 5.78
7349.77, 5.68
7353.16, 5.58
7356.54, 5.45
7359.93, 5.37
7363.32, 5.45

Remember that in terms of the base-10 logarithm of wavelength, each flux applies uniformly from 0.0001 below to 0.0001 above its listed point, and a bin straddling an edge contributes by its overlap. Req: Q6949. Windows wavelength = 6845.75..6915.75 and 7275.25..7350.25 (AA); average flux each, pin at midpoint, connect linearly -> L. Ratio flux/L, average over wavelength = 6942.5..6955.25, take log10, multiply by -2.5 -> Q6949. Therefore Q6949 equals 0.26 mag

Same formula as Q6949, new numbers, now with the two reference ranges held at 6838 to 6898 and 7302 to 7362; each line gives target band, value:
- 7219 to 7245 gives -0.03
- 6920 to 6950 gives 0.09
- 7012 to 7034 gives -0.02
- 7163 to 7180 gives -0.04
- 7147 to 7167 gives -0.05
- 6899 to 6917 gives 0.05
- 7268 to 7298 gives 0.04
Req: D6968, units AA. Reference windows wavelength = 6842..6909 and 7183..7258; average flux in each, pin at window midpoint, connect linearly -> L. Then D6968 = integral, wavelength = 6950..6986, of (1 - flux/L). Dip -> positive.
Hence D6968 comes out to 2.1 AA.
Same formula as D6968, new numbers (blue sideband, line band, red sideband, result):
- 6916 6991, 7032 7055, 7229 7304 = -1.17 AA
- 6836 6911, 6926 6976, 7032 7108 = 3.82 AA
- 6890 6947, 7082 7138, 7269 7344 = -2.05 AA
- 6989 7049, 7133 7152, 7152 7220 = 0.57 AA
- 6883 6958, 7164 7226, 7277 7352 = -4.38 AA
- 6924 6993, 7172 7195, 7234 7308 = -1.32 AA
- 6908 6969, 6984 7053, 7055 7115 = -4.43 AA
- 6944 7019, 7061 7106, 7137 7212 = 0.95 AA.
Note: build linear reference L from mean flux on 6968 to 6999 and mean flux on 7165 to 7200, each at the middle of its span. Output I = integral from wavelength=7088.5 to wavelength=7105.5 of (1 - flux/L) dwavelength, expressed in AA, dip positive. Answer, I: 0.8 AA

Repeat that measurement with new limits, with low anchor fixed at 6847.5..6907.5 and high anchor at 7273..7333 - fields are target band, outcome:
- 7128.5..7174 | -1.7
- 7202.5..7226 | -2.1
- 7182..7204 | -0.8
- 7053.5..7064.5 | -0.1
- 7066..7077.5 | 0.3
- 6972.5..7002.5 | -0.9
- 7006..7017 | -0.4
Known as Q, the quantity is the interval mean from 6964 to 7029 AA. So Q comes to 5.98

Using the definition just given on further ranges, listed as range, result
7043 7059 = 5.85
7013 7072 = 5.85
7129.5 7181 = 5.95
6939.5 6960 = 4.78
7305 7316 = 5.83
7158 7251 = 5.97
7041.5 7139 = 5.82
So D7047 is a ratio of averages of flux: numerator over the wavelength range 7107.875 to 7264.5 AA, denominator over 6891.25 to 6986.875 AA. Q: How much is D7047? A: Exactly 1.1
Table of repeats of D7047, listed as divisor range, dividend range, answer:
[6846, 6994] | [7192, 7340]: 1.01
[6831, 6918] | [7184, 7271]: 1.00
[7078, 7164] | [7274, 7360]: 0.96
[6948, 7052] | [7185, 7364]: 0.99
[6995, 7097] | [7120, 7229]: 1.02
